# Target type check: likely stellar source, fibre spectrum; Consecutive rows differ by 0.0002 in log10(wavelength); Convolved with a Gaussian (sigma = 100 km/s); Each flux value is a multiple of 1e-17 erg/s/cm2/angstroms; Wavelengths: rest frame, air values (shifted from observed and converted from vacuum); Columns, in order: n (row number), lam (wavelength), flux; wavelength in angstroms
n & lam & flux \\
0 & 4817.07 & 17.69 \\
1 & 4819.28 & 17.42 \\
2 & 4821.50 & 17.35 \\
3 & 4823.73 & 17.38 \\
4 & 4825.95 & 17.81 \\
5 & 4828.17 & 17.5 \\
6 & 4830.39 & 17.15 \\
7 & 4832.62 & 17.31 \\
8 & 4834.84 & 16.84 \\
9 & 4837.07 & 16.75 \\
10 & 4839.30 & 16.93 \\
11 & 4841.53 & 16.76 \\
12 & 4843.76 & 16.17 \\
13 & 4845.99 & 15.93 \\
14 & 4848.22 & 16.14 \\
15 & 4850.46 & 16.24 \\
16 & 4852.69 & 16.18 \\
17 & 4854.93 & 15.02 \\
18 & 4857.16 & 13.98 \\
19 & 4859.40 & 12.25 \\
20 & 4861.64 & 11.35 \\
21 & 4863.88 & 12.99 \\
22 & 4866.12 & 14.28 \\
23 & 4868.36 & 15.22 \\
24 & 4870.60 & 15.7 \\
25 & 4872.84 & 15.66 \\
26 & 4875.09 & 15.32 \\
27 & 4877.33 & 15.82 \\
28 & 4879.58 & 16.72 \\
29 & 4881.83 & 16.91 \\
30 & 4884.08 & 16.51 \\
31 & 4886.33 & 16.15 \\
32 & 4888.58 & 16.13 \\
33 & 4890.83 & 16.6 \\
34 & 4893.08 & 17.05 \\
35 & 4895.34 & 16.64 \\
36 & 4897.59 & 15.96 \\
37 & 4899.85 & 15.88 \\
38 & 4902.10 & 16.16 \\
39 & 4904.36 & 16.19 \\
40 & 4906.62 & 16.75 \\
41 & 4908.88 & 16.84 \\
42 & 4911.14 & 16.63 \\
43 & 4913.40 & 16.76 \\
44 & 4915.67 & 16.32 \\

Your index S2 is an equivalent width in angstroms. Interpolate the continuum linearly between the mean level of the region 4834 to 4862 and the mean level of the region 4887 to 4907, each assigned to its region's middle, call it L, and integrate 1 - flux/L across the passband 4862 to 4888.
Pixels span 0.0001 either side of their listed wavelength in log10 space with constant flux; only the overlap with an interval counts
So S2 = 0.9 angstroms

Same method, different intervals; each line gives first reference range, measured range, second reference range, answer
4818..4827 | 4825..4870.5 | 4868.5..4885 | 3.3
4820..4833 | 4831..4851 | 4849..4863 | -1.0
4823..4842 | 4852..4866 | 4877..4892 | 2.7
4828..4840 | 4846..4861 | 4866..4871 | 1.0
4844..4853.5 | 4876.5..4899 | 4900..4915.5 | -0.1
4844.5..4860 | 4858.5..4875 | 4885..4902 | 1.7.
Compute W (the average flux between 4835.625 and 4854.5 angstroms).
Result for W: 16.3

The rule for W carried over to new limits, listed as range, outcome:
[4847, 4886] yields 15.1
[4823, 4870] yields 15.7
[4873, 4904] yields 16.3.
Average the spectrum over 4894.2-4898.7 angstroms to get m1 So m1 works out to 16.3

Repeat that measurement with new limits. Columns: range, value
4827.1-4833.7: 17.3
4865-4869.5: 14.8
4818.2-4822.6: 17.4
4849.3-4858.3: 15.3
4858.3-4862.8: 11.8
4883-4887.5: 16.3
